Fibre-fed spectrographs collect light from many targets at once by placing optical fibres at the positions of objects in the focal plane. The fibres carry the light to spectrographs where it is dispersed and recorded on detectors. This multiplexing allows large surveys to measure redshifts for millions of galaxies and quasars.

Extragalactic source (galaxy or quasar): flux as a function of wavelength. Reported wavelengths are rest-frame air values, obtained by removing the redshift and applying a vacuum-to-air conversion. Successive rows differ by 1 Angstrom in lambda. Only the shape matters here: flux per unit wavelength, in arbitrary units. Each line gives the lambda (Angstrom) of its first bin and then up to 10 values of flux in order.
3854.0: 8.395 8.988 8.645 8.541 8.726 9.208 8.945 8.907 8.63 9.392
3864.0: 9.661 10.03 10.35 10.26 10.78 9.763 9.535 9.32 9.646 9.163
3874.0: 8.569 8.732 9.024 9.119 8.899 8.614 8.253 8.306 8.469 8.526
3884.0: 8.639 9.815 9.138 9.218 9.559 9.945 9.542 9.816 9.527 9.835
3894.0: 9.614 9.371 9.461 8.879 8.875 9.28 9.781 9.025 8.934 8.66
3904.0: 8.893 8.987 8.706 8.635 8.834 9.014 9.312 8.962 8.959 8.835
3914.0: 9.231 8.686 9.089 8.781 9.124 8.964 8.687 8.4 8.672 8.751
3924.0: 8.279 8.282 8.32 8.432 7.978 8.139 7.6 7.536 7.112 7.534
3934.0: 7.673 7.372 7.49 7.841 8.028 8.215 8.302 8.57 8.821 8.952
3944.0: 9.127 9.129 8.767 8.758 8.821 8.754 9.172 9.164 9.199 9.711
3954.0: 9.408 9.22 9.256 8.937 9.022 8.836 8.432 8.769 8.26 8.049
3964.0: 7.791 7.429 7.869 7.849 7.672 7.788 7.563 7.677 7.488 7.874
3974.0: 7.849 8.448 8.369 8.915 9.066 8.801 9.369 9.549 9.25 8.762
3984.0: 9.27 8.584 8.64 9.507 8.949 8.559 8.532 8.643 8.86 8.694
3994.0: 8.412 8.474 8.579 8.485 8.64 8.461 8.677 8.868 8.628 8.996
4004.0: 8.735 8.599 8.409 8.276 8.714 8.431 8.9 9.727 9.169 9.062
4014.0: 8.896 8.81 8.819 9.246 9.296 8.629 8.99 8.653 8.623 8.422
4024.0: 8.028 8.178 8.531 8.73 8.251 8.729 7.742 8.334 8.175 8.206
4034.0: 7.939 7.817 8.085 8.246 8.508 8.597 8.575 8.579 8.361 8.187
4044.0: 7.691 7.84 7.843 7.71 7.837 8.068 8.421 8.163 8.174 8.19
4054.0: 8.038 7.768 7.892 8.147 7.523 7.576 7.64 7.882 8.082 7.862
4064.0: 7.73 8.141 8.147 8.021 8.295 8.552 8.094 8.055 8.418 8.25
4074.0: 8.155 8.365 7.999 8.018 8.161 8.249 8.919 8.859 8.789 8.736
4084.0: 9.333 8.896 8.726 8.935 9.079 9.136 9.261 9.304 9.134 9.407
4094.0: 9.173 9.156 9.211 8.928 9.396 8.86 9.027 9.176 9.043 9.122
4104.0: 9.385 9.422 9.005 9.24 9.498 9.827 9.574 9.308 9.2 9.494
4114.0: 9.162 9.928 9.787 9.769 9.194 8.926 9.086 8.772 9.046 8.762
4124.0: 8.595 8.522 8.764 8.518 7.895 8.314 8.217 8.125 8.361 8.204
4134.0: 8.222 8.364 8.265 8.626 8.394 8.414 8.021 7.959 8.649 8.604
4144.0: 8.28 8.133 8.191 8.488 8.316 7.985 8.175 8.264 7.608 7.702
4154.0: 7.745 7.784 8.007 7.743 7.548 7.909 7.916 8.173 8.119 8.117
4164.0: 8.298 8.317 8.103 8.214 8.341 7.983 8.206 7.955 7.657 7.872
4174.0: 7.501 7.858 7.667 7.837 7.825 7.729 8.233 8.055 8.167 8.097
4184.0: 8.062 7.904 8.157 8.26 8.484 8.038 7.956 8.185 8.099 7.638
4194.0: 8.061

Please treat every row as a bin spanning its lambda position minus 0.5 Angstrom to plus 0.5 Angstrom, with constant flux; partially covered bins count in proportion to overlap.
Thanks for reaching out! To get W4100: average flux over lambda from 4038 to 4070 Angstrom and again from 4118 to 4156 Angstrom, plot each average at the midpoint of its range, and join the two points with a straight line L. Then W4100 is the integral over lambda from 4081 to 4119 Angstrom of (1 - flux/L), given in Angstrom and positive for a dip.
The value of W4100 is -4.7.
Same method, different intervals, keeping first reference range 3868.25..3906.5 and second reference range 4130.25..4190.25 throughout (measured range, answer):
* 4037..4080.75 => 1.90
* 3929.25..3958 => 1.32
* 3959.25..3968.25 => 0.82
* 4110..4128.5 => -1.81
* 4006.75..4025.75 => -0.30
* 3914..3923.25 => 0.22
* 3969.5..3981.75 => 0.52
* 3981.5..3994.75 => -0.08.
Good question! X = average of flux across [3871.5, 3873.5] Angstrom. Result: 9.4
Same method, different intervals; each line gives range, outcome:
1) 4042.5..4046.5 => 7.89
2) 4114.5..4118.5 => 9.67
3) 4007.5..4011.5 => 8.94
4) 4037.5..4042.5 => 8.52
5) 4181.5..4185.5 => 8.06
